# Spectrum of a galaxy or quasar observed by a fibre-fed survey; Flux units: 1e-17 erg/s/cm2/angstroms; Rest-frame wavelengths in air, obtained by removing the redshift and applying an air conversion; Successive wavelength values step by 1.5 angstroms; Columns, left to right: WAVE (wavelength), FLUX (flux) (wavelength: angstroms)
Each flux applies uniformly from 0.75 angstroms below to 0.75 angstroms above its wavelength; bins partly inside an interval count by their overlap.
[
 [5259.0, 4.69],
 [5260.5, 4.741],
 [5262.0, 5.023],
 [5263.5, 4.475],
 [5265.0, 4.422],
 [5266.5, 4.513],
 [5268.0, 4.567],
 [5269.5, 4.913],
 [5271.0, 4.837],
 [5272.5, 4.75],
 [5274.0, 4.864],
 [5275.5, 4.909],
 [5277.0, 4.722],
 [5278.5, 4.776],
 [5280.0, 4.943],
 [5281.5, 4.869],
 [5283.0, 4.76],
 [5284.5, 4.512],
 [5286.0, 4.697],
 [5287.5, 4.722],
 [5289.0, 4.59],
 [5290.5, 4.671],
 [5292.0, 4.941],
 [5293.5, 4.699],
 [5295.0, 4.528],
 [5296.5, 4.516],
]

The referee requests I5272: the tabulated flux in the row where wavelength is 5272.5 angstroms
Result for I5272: 4.75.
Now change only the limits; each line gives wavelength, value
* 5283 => 4.76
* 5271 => 4.837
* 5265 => 4.422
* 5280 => 4.943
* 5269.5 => 4.913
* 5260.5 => 4.741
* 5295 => 4.528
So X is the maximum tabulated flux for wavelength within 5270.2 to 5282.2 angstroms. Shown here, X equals 4.943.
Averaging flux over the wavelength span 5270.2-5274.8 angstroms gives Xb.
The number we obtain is 4.82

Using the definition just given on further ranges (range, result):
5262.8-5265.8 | 4.45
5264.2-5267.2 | 4.47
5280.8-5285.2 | 4.71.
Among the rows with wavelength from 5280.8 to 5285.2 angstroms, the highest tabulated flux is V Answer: 4.869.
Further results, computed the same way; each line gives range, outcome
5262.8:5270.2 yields 4.913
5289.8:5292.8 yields 4.941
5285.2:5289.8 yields 4.722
